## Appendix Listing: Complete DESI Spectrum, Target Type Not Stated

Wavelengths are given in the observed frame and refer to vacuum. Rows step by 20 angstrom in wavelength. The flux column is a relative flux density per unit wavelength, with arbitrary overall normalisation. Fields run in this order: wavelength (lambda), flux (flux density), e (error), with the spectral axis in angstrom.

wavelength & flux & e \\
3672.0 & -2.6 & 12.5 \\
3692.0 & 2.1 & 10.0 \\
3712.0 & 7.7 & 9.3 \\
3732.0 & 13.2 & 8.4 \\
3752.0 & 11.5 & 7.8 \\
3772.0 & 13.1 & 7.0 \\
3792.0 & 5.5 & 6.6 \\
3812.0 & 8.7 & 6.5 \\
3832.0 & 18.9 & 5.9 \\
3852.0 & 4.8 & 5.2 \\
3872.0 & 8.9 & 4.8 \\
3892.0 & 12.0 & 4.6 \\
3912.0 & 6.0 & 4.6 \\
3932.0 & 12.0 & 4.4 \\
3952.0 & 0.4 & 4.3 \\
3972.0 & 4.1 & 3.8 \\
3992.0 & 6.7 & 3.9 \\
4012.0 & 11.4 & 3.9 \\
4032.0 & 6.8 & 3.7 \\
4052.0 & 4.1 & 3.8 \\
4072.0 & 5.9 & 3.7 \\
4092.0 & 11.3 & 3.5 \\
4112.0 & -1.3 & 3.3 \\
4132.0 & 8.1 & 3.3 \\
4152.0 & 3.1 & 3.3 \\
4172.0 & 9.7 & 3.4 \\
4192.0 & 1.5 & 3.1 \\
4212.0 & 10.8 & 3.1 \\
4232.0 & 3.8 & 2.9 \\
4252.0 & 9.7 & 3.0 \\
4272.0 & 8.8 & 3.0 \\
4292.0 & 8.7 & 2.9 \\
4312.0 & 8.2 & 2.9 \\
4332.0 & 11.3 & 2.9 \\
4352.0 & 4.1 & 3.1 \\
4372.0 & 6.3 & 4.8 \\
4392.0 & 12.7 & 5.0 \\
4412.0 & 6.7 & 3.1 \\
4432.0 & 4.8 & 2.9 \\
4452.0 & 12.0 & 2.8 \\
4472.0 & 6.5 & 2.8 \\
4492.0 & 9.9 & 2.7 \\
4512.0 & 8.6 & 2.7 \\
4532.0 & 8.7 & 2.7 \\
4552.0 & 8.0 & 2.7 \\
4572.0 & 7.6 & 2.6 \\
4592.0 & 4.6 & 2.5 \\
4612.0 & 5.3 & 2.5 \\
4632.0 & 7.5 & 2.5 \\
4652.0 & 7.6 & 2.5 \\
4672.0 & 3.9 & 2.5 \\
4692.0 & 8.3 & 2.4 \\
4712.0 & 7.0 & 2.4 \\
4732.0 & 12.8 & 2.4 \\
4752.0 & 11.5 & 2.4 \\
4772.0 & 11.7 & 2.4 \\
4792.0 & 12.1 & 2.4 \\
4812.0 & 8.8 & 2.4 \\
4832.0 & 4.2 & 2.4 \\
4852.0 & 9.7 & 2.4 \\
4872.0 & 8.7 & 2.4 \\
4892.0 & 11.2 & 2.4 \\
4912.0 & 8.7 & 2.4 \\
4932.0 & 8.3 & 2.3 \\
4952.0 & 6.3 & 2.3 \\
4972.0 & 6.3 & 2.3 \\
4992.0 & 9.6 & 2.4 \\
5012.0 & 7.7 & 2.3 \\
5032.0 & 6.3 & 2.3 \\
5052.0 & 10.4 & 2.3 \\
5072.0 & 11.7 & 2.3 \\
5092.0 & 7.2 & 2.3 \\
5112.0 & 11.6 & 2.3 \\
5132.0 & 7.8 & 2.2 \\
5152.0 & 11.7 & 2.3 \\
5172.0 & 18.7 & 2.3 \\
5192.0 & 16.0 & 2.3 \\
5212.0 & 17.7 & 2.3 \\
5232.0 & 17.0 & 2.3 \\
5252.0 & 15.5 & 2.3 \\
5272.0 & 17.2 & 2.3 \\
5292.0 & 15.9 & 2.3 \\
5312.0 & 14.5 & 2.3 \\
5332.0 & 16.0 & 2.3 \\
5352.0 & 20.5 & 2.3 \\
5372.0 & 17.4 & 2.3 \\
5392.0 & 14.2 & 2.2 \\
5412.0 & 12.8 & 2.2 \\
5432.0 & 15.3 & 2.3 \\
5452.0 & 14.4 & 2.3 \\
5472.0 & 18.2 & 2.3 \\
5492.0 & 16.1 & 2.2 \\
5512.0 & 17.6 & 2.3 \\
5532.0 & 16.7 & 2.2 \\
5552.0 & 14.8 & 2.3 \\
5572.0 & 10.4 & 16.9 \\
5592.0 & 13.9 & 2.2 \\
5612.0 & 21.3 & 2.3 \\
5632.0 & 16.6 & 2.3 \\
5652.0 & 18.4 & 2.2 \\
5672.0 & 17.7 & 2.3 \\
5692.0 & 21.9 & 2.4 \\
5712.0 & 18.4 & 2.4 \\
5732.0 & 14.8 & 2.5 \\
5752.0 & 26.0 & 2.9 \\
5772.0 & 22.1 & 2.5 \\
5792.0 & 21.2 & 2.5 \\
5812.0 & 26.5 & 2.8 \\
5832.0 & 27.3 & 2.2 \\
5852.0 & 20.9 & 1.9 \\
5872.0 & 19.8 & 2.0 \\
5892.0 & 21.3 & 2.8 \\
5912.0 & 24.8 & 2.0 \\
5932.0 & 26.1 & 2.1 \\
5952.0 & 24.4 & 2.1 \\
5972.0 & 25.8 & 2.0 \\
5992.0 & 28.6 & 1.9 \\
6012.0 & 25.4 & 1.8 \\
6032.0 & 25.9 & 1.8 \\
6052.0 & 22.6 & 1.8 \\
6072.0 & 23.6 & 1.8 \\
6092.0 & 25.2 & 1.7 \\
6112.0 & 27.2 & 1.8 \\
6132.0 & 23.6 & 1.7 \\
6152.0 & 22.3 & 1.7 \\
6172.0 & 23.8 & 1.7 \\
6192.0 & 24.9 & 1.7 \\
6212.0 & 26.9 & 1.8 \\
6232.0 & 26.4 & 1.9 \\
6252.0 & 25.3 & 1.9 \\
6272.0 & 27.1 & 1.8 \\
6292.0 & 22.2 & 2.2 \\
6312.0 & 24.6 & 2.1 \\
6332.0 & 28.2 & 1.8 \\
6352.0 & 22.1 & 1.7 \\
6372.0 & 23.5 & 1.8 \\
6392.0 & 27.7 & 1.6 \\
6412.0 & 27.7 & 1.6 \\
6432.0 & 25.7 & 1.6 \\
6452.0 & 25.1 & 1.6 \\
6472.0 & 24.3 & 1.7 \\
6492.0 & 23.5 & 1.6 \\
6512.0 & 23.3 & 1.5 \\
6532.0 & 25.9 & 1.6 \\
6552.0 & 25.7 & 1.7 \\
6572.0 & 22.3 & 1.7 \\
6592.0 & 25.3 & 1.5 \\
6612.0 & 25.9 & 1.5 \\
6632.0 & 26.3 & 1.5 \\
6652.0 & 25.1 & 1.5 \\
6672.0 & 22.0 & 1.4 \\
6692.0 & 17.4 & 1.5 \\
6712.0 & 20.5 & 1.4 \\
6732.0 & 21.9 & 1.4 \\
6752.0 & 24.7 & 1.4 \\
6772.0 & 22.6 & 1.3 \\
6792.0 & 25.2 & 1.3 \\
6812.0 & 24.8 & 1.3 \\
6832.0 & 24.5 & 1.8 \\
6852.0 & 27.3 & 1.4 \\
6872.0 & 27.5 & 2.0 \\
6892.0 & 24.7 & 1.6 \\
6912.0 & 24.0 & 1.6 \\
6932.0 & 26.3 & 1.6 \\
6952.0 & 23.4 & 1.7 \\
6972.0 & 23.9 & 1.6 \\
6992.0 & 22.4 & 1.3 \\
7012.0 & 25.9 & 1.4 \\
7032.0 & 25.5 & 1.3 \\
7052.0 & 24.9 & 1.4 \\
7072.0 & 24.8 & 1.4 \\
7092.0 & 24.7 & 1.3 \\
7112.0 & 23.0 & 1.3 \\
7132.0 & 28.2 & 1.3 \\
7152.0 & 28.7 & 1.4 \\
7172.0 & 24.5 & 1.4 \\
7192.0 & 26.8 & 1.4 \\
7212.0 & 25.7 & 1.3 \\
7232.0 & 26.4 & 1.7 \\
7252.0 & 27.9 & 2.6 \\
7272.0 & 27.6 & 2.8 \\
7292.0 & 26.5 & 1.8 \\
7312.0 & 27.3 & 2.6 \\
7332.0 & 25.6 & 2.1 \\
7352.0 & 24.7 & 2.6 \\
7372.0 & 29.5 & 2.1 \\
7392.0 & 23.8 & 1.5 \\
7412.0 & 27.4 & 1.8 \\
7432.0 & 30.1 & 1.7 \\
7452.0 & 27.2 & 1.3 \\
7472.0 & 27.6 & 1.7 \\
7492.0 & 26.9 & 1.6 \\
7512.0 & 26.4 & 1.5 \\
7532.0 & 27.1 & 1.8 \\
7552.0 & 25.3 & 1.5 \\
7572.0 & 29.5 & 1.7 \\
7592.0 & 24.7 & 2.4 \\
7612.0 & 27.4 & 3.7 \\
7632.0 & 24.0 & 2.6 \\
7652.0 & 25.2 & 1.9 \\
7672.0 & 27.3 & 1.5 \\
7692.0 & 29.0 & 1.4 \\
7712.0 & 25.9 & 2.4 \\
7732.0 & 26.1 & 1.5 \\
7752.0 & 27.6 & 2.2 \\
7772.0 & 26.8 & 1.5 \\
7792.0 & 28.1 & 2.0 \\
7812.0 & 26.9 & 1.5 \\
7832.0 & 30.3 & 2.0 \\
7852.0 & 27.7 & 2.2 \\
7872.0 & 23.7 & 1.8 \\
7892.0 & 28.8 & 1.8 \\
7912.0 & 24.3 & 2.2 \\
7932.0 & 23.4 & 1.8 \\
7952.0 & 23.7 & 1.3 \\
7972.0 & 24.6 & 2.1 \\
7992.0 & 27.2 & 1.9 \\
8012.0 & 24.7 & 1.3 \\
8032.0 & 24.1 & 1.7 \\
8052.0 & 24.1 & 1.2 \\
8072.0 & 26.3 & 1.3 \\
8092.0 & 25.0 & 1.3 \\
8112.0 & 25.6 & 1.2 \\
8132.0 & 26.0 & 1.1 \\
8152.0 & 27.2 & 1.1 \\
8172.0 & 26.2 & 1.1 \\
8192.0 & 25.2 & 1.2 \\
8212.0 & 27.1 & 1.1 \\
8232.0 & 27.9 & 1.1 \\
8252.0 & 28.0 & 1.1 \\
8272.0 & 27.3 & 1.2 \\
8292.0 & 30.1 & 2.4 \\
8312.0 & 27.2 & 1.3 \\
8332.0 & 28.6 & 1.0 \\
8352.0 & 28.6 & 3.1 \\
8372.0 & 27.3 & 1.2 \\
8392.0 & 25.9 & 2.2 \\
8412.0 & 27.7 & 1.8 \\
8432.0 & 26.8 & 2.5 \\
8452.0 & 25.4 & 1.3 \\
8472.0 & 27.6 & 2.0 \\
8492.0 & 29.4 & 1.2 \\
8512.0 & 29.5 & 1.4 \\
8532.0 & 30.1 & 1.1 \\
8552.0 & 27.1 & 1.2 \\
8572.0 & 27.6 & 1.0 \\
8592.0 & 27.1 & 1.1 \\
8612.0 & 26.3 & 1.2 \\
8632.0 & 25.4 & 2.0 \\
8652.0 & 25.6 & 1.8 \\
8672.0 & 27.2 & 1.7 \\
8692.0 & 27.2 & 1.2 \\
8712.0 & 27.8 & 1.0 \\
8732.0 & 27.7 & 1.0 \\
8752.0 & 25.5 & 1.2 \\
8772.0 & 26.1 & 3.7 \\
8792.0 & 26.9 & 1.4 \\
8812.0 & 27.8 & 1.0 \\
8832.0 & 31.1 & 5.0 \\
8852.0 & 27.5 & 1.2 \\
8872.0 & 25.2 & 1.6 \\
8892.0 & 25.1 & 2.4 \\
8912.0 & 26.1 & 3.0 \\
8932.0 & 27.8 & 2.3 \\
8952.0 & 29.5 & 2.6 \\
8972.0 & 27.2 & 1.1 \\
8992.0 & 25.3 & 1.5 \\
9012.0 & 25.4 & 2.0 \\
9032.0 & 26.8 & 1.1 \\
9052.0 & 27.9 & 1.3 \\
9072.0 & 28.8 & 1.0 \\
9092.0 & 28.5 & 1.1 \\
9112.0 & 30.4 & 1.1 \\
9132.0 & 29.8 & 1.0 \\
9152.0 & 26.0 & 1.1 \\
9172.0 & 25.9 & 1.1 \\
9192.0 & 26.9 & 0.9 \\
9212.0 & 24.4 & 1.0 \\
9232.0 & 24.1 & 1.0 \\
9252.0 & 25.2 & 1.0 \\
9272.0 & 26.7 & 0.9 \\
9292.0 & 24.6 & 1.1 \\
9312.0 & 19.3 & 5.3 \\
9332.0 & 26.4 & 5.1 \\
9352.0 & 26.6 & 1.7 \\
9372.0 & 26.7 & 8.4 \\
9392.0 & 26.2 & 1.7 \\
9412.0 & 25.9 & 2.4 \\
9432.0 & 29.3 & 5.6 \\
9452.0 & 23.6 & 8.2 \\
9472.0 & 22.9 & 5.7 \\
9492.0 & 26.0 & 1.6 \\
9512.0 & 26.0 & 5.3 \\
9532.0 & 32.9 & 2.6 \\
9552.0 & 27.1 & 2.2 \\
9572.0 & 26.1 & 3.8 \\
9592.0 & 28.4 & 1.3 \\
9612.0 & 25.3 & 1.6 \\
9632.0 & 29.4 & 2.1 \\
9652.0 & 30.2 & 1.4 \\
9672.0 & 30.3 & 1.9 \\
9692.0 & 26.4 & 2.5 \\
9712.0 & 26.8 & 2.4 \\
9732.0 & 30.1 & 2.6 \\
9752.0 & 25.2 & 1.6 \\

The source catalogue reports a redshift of 0.29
